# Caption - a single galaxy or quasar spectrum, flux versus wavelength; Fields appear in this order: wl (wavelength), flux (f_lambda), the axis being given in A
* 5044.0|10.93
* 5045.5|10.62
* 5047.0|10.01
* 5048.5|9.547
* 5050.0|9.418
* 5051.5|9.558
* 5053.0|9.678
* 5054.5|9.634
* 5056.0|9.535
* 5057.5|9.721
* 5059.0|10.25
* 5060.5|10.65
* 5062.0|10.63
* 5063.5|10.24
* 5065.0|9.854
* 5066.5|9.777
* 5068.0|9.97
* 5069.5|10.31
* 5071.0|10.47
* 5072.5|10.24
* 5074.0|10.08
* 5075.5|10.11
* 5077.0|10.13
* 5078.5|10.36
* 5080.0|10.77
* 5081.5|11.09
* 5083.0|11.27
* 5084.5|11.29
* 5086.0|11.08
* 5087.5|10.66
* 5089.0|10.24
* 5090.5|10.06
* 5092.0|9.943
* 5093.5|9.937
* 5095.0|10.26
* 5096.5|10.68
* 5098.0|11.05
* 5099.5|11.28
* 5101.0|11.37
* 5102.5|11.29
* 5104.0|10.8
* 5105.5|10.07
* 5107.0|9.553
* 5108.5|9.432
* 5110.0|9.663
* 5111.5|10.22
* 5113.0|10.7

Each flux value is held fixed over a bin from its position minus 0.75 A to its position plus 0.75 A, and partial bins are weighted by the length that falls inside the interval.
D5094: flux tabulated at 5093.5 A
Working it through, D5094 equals 9.937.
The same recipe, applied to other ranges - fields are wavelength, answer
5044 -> 10.93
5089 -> 10.24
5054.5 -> 9.634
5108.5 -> 9.432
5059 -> 10.25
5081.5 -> 11.09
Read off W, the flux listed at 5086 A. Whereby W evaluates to 11.08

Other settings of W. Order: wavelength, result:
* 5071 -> 10.47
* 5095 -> 10.26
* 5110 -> 9.663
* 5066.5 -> 9.777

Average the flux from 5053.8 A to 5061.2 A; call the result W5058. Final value 9.96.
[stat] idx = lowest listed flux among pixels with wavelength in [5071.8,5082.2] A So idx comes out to 10.08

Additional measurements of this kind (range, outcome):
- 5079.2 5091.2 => 10.06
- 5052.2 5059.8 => 9.535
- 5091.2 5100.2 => 9.937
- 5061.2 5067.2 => 9.777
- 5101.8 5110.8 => 9.432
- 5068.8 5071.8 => 10.31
